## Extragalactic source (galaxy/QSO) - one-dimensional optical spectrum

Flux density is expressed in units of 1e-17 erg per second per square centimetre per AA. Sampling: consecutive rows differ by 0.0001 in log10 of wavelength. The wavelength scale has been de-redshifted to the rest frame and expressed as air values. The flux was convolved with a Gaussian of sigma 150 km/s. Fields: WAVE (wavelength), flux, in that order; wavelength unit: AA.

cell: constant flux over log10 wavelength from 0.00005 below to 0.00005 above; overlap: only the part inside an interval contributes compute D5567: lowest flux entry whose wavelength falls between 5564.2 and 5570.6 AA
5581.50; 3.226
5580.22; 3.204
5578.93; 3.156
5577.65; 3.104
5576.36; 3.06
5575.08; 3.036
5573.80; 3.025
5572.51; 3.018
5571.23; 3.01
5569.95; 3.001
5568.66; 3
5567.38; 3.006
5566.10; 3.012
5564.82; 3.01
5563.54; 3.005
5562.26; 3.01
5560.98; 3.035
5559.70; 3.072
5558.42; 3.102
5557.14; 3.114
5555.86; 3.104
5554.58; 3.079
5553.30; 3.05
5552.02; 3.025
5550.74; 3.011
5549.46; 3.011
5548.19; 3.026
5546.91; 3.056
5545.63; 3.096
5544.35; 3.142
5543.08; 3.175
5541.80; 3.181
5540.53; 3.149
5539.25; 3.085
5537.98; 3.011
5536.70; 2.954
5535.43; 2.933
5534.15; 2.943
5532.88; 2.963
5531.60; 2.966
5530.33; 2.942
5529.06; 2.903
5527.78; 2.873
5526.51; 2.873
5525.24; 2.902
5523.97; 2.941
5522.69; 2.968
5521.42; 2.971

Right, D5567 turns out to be 3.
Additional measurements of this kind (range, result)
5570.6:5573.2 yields 3.01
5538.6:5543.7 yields 3.085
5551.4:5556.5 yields 3.025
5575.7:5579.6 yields 3.06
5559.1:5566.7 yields 3.005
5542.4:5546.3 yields 3.096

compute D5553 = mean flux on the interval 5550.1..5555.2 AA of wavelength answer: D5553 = 3.04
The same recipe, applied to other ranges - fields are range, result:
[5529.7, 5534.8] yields 2.95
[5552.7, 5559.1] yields 3.09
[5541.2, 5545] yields 3.17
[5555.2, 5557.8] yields 3.11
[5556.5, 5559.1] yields 3.11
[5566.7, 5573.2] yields 3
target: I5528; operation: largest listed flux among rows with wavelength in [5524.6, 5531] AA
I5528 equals 2.942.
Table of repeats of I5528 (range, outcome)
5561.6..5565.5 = 3.01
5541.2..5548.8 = 3.181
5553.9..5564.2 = 3.114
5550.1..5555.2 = 3.079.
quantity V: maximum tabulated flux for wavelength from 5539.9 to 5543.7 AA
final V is 3.181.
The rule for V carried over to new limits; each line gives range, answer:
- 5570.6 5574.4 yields 3.025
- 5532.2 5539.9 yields 3.085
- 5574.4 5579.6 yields 3.156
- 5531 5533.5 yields 2.966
